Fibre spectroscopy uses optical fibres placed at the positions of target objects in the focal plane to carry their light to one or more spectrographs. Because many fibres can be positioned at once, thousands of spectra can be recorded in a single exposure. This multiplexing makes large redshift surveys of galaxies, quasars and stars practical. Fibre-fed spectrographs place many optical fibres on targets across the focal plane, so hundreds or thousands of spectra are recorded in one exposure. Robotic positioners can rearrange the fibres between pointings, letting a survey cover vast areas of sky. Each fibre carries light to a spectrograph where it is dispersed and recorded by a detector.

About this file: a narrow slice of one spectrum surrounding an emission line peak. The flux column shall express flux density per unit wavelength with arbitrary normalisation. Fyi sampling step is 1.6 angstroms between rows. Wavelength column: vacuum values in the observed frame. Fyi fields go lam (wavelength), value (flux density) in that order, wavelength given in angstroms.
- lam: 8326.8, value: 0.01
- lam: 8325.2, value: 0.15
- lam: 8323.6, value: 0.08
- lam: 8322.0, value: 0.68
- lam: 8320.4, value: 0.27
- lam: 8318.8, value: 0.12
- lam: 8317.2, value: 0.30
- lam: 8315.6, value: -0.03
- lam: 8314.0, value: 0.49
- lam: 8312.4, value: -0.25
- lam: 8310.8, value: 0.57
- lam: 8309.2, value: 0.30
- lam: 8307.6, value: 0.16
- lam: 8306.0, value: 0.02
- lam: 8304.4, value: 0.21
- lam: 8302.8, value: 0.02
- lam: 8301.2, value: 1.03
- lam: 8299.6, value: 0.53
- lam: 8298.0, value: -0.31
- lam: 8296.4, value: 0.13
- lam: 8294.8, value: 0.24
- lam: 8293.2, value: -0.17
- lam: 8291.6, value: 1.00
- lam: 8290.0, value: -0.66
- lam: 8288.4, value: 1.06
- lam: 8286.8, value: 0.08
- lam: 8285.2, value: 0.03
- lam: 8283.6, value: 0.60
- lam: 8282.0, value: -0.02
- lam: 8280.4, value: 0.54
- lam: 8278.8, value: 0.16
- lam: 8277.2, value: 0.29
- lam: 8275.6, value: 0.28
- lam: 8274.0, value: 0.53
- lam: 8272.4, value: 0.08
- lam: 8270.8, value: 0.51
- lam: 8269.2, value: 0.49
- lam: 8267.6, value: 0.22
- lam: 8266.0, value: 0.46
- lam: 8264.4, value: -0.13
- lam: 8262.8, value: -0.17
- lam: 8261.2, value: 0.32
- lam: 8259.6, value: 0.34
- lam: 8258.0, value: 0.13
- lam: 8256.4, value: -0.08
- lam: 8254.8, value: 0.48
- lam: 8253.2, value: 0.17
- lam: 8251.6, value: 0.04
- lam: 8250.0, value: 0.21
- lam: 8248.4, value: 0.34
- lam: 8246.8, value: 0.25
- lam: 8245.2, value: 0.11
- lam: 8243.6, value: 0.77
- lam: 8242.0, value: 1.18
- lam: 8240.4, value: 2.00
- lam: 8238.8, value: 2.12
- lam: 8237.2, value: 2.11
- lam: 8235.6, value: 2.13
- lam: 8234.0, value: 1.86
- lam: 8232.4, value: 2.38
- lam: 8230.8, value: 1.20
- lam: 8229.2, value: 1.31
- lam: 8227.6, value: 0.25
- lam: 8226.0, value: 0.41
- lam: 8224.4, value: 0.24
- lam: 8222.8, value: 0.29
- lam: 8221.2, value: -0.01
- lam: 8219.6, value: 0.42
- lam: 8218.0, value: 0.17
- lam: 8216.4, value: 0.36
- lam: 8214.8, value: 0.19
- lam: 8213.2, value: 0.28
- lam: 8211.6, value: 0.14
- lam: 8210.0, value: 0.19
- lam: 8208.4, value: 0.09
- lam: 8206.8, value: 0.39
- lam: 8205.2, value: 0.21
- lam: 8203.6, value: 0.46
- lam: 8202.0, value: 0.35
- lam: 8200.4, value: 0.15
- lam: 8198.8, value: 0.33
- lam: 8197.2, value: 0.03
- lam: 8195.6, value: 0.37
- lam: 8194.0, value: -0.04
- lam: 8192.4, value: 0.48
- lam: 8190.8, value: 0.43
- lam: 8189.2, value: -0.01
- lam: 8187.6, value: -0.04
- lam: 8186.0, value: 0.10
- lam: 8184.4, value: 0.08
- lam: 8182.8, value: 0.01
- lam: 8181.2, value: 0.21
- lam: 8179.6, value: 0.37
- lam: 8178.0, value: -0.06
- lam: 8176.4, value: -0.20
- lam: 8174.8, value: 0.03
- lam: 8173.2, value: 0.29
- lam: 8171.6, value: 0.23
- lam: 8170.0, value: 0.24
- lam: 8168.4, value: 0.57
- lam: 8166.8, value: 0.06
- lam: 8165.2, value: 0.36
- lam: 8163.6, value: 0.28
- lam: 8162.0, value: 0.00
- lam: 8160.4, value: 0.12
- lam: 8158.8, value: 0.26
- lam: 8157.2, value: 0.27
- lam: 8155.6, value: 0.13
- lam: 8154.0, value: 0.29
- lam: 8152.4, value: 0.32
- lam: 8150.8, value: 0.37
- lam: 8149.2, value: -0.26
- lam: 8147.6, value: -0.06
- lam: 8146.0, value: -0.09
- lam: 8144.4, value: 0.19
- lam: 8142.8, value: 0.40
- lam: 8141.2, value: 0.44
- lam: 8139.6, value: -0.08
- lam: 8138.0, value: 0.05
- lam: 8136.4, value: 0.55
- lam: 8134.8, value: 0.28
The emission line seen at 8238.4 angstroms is [O II]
